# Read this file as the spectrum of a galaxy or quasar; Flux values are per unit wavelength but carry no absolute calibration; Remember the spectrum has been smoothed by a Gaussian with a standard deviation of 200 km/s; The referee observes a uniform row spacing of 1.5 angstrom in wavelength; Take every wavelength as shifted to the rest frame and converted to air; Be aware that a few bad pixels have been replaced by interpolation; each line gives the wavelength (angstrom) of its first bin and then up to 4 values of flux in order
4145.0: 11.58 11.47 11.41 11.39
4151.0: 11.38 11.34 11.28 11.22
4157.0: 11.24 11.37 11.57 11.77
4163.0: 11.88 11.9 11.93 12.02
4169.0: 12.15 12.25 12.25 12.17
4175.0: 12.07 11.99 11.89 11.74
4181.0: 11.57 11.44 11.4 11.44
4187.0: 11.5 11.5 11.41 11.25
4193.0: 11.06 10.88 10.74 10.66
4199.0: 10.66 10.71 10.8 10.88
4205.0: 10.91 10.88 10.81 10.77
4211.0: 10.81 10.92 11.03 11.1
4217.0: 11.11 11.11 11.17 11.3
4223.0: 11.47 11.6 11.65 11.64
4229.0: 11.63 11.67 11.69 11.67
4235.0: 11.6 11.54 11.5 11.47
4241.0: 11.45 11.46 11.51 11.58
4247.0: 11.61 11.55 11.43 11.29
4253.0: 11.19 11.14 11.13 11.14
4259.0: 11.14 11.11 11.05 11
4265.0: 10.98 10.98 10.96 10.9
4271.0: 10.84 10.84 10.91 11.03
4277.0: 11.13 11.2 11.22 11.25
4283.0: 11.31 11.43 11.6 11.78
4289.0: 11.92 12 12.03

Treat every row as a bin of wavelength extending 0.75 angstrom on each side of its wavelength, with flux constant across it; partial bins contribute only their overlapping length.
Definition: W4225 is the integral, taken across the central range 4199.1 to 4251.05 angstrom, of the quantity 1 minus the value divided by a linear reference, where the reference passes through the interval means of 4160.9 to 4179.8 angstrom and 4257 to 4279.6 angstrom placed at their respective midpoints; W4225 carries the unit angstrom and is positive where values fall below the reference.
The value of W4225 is 0.73 angstrom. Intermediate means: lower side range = 12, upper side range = 11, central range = 11.3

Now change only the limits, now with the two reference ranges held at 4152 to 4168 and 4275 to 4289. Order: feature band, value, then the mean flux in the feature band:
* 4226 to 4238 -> -0.2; 11.6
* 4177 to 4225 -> 1.5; 11.1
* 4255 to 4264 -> 0.2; 11.1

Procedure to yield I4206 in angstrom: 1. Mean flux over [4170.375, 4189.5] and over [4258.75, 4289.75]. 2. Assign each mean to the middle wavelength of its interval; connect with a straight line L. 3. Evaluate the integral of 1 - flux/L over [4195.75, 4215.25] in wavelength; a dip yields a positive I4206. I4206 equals 1.3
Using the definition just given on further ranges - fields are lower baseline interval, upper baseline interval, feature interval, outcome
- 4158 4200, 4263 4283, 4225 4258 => -0.78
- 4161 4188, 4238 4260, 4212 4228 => 0.38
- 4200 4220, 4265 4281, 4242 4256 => -0.55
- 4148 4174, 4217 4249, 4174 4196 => 0.27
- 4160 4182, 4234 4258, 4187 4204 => 1.14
